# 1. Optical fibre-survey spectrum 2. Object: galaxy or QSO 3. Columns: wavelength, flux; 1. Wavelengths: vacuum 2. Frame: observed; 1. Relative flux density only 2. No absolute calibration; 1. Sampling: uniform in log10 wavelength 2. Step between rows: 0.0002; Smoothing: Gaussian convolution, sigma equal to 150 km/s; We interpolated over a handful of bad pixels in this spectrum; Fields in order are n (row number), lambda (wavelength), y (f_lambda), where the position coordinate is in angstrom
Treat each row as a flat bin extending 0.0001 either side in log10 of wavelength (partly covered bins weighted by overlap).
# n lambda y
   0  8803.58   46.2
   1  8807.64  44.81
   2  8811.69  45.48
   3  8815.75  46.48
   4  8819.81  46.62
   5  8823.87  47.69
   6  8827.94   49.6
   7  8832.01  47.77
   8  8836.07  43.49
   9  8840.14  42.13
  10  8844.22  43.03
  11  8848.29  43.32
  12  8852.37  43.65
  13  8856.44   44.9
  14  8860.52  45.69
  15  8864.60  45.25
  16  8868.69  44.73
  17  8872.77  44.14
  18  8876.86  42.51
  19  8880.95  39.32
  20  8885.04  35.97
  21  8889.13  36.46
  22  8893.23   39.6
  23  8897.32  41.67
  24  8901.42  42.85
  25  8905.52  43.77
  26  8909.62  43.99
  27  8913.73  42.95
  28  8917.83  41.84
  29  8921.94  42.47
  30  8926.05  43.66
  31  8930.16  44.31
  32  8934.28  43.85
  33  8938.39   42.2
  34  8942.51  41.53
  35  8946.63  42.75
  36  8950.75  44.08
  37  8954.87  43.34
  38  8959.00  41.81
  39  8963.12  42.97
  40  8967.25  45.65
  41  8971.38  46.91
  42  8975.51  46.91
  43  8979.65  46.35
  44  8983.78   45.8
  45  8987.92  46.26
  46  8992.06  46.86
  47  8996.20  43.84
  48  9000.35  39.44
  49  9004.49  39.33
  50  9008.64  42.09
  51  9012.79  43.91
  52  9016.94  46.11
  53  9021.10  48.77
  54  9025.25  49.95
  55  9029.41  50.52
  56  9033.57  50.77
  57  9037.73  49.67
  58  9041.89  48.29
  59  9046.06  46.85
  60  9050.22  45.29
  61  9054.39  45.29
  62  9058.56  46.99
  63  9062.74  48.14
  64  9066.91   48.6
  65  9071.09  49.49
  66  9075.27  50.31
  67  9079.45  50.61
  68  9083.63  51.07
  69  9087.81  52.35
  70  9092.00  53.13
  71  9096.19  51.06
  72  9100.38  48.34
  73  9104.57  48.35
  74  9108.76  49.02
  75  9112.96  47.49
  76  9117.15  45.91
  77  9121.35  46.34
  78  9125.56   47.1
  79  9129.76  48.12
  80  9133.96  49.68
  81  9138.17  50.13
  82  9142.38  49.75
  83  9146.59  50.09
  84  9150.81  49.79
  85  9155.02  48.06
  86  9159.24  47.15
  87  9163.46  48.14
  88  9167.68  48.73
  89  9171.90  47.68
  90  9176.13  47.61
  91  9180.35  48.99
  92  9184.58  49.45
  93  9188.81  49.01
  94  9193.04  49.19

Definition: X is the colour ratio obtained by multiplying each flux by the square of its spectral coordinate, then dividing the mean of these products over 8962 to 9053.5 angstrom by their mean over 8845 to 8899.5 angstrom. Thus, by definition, 1.13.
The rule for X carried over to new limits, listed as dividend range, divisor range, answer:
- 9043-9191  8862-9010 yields 1.18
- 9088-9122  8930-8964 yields 1.18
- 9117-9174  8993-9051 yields 1.08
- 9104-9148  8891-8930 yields 1.19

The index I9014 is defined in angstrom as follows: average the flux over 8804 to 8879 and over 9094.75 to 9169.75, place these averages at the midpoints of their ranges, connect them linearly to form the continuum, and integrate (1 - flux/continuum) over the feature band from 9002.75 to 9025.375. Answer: 1.2 angstrom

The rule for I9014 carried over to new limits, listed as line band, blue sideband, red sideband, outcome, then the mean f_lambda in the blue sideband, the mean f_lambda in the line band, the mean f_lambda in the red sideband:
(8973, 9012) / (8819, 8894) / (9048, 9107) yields 2.4 angstrom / 43.5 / 44.1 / 49.2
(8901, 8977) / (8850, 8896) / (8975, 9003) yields 0.1 angstrom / 42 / 43.6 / 44.8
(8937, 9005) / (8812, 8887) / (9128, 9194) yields 3.0 angstrom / 44.3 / 44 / 48.8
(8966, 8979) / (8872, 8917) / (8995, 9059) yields -0.7 angstrom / 41.1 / 46.5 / 46.1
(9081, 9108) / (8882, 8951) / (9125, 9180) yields -2.1 angstrom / 41.9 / 50.6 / 48.7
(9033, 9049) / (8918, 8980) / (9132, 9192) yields -0.9 angstrom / 43.8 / 48.5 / 48.9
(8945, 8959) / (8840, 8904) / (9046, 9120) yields 0.5 angstrom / 42.2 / 43.2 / 48.8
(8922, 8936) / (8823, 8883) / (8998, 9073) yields 0.5 angstrom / 44.4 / 43.7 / 46.6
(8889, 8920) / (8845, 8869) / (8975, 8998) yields 2.1 angstrom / 44.5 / 42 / 46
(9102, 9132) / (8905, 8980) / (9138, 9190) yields 0.1 angstrom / 43.7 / 47.5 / 48.8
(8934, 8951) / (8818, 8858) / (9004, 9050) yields 1.3 angstrom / 45.2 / 42.7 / 47.1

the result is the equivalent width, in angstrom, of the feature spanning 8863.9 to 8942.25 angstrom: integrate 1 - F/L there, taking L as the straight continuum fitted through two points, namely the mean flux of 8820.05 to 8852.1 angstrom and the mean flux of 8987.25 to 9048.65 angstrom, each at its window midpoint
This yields 6.0 angstrom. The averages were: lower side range 45.3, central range 42.1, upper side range 46.2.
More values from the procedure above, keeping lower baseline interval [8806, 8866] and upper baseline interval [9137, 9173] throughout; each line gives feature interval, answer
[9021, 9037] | -0.9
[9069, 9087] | -0.9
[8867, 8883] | 1.1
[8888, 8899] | 1.6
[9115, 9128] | 0.5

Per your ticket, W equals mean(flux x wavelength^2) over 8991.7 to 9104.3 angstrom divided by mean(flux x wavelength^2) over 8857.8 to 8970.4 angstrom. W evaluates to 1.2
